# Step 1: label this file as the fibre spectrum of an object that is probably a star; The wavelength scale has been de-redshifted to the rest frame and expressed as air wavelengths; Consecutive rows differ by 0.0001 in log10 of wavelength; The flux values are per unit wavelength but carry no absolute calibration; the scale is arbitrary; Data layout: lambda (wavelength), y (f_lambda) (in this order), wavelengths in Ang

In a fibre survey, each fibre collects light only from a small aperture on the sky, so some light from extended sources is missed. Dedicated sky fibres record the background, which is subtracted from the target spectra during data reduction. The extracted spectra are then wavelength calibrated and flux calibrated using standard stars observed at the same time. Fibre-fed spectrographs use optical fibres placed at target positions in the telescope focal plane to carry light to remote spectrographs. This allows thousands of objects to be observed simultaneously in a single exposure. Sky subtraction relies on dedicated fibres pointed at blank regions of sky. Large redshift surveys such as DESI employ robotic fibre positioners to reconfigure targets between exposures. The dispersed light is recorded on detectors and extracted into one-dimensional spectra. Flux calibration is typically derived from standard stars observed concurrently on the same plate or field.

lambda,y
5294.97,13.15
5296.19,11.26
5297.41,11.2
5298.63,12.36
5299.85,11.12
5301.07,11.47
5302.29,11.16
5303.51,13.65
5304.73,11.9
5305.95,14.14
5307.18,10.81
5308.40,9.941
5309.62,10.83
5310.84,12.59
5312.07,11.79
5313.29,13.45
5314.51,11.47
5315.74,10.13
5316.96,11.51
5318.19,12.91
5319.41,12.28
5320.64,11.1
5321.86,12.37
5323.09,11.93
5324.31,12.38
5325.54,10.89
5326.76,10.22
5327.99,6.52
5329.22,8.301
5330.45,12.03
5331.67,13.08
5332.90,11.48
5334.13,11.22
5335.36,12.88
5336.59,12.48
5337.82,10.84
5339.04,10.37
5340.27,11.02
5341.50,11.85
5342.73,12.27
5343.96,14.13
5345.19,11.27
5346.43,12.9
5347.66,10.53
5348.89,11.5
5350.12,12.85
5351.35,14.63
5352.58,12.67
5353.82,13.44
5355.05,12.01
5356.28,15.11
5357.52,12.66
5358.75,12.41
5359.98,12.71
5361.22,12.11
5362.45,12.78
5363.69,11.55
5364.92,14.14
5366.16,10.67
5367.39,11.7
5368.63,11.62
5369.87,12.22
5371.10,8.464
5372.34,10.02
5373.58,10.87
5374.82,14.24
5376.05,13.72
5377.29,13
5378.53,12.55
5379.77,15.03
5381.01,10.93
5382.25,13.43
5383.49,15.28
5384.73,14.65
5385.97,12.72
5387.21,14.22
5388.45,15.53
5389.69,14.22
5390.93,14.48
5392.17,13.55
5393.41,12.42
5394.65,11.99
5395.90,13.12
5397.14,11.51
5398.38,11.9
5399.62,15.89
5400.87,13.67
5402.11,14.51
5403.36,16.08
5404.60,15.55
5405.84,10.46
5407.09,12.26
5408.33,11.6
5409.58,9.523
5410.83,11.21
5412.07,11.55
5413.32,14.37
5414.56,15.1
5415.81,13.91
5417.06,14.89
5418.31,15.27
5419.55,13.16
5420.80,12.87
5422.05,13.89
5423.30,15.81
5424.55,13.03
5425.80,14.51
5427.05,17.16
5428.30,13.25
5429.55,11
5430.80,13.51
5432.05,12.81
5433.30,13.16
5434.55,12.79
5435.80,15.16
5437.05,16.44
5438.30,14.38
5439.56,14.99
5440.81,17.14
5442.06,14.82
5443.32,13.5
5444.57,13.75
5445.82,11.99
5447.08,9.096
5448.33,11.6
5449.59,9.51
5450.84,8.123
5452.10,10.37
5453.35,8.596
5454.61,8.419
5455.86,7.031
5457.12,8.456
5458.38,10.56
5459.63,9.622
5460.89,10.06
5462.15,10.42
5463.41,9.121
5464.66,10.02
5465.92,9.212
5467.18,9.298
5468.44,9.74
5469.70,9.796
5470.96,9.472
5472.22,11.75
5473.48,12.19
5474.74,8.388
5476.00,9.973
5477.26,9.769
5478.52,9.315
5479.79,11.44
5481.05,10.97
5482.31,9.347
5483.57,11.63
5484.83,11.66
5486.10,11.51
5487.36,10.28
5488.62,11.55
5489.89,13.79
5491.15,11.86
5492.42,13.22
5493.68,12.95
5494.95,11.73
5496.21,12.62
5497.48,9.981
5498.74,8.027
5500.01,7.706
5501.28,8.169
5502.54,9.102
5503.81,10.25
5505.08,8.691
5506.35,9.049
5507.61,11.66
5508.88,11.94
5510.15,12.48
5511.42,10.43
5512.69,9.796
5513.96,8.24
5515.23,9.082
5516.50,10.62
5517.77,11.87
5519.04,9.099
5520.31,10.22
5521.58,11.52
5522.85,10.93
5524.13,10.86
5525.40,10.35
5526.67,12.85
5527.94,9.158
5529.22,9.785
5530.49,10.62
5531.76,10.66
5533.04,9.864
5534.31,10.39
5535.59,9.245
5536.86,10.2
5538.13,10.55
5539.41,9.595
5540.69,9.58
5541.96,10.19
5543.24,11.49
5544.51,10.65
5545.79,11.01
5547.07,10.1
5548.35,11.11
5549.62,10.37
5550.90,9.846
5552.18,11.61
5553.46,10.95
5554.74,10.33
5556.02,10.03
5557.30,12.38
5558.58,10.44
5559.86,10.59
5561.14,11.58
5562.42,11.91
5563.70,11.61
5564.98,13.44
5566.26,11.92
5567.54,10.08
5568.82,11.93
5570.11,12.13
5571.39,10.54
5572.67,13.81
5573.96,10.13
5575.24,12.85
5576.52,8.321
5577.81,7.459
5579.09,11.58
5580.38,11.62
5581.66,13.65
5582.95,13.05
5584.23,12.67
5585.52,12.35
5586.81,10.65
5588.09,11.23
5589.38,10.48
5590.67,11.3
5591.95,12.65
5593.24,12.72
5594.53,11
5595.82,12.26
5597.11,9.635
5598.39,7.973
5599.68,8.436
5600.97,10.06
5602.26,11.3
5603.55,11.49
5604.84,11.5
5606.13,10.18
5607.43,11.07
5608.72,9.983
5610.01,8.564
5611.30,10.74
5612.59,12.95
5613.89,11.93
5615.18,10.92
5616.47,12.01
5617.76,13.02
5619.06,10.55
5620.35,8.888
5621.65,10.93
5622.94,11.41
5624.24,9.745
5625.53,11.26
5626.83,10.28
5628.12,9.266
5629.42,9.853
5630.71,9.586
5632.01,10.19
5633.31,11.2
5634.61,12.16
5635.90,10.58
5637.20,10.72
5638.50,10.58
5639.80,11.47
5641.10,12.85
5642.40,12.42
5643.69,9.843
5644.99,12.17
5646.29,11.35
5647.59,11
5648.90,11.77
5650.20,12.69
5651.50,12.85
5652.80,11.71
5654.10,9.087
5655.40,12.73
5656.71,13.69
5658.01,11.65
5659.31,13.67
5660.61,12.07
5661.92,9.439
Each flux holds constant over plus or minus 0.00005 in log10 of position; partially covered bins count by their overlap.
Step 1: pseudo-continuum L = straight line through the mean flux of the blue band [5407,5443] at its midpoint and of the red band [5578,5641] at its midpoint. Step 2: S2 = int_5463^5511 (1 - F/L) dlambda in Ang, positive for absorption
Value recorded 8.67 Ang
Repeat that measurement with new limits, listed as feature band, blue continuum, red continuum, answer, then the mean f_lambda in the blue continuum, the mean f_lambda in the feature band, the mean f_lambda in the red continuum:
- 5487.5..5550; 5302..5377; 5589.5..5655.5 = 4.4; 11.9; 10.5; 11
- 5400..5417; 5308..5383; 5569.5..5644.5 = -2.1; 11.9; 13.2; 11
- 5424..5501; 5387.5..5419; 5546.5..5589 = 7.9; 13.4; 11.3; 11.3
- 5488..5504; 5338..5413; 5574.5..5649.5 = 1.3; 12.7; 10.9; 11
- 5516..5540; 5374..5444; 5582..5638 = 3.2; 13.7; 10.4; 10.9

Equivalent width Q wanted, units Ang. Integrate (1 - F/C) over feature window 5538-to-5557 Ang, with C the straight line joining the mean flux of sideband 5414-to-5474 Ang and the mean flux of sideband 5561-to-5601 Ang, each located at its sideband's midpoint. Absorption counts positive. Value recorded 1.6 Ang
